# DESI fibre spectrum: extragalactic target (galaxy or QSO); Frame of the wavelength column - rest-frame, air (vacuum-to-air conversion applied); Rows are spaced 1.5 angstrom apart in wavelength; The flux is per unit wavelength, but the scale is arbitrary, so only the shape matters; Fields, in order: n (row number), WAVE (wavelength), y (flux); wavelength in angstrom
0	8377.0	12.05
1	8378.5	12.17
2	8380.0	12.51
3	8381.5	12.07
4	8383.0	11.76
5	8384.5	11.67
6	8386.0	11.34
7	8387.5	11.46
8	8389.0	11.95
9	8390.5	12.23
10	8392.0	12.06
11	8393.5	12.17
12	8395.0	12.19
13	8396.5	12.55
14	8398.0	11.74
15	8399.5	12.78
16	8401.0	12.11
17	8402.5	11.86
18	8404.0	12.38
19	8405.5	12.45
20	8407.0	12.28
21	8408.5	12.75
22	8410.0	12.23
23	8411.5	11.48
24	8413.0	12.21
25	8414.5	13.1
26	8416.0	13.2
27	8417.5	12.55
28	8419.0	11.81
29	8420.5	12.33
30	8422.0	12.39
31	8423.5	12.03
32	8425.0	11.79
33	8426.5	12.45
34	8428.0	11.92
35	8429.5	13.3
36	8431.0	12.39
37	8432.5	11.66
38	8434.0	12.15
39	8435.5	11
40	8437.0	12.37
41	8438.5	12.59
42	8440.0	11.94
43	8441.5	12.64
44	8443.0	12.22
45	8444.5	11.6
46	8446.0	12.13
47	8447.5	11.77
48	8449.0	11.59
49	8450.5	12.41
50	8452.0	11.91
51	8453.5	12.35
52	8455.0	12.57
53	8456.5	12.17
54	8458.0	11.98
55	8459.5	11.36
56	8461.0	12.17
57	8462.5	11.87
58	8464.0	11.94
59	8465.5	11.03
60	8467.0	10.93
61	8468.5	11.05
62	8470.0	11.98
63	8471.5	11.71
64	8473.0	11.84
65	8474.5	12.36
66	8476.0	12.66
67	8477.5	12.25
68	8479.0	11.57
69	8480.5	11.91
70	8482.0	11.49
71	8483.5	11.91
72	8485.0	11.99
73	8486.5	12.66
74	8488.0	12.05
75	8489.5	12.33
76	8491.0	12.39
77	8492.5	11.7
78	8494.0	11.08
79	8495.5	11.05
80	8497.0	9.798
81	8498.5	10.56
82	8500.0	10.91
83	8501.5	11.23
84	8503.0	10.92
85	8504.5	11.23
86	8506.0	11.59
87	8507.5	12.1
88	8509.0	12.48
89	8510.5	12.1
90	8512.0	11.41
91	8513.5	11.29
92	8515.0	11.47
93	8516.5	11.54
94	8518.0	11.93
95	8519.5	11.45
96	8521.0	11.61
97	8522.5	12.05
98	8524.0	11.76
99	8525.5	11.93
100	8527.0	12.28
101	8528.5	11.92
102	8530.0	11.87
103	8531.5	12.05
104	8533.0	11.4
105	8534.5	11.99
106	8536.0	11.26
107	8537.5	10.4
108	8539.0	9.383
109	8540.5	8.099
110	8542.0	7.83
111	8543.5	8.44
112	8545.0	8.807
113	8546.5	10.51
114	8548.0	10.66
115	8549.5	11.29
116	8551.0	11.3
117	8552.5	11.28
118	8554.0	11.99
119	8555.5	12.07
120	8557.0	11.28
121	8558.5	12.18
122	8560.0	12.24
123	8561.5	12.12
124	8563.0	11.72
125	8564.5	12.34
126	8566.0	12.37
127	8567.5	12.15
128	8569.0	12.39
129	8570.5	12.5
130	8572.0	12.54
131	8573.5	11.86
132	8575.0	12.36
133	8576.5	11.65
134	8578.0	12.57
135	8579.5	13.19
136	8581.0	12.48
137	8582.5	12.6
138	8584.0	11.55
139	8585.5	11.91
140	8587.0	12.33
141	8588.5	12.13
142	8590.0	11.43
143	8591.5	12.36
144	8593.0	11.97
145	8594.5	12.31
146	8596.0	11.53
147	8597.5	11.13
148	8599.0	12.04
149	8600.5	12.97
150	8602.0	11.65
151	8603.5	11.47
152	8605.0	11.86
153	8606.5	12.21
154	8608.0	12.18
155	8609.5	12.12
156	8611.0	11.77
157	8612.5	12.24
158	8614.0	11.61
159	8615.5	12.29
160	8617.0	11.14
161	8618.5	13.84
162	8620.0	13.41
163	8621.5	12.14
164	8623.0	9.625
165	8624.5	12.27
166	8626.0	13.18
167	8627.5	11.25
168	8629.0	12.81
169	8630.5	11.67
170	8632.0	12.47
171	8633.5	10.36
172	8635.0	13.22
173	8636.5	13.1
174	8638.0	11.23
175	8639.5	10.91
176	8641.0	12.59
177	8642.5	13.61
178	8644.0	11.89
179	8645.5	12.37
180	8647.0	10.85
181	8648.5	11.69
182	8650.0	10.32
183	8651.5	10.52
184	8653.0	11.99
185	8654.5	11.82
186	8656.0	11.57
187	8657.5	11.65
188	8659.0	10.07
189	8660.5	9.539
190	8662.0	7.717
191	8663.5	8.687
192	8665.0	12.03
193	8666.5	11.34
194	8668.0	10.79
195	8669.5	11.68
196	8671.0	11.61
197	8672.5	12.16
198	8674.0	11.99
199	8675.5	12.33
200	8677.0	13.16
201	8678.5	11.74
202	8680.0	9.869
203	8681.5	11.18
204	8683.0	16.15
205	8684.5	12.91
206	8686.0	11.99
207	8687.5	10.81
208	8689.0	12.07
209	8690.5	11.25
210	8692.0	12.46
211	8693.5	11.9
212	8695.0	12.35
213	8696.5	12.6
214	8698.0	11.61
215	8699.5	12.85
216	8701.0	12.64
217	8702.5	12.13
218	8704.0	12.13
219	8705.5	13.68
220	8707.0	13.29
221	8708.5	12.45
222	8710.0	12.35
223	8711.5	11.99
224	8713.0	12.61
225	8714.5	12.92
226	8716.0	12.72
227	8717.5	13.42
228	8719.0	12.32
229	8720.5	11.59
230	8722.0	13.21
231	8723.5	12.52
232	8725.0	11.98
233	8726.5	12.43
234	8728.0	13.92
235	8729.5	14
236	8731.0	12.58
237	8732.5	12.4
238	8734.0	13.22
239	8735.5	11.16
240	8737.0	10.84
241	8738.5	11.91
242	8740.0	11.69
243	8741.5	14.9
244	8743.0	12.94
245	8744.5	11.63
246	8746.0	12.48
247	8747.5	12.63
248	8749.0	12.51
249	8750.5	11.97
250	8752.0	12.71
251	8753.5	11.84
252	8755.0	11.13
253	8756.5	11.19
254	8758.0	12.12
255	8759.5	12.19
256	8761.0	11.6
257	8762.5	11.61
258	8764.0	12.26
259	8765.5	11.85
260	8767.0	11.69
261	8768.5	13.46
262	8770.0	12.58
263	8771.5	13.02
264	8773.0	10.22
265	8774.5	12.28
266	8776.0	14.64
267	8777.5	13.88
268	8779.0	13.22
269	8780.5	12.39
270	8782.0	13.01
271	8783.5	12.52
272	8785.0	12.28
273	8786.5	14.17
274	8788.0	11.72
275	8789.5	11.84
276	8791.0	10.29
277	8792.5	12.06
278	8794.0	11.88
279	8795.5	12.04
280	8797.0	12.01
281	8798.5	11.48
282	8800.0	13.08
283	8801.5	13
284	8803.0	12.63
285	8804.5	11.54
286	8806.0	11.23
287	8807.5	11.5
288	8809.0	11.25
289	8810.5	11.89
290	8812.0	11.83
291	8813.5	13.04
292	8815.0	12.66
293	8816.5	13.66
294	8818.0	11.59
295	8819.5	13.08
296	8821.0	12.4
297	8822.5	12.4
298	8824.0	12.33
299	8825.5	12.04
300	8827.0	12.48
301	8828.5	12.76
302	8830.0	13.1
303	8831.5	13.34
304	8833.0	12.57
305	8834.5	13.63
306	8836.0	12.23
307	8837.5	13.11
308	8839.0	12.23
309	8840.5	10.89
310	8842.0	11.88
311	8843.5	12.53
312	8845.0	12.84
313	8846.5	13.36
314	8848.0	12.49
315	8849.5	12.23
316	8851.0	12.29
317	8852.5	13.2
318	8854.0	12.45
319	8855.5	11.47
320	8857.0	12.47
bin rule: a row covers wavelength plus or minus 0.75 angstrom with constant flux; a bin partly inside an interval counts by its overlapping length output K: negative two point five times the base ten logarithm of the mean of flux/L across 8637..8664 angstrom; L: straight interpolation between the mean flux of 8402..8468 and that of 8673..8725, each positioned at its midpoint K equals 0.114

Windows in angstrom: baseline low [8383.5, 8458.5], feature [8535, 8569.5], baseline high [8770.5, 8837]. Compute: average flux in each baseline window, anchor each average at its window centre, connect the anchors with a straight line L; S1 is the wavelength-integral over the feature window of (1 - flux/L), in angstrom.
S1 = 3.6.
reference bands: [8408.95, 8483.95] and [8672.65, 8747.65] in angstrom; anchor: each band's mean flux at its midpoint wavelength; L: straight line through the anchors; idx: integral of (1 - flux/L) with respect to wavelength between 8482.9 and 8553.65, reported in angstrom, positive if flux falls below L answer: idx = 5.4 angstrom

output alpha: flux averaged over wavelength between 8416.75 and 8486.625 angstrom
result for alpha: 12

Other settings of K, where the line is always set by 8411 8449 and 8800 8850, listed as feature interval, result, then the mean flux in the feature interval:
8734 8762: 0.02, 12.1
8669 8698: 0.02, 12.1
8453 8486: 0.03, 11.9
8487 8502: 0.08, 11.3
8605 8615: 0.03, 12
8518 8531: 0.03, 11.9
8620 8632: 0.03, 12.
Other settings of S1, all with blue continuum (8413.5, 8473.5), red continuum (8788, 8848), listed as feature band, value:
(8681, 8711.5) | -0.6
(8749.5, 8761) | 0.4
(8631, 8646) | 0.0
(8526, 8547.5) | 2.9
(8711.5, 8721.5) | -0.3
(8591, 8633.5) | 0.5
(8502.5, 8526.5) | 0.8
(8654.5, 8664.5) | 1.7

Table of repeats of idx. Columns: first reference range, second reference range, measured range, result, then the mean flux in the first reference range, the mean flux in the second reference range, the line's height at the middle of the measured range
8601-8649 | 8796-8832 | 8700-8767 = -1.0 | 12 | 12.3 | 12.2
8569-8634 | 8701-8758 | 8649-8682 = 3.2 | 12.1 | 12.5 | 12.3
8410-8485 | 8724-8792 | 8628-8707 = 3.2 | 12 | 12.4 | 12.3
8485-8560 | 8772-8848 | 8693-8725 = -1.4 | 11.3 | 12.4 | 12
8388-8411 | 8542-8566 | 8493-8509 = 0.5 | 12.2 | 11.1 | 11.5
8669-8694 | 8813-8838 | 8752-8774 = 0.9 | 12.1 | 12.7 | 12.4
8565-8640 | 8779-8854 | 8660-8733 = 0.5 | 12.1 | 12.4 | 12.2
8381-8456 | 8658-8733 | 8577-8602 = -0.1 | 12.2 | 12.1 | 12.1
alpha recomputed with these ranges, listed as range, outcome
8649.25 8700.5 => 11.6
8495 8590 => 11.5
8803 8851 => 12.4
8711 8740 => 12.5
